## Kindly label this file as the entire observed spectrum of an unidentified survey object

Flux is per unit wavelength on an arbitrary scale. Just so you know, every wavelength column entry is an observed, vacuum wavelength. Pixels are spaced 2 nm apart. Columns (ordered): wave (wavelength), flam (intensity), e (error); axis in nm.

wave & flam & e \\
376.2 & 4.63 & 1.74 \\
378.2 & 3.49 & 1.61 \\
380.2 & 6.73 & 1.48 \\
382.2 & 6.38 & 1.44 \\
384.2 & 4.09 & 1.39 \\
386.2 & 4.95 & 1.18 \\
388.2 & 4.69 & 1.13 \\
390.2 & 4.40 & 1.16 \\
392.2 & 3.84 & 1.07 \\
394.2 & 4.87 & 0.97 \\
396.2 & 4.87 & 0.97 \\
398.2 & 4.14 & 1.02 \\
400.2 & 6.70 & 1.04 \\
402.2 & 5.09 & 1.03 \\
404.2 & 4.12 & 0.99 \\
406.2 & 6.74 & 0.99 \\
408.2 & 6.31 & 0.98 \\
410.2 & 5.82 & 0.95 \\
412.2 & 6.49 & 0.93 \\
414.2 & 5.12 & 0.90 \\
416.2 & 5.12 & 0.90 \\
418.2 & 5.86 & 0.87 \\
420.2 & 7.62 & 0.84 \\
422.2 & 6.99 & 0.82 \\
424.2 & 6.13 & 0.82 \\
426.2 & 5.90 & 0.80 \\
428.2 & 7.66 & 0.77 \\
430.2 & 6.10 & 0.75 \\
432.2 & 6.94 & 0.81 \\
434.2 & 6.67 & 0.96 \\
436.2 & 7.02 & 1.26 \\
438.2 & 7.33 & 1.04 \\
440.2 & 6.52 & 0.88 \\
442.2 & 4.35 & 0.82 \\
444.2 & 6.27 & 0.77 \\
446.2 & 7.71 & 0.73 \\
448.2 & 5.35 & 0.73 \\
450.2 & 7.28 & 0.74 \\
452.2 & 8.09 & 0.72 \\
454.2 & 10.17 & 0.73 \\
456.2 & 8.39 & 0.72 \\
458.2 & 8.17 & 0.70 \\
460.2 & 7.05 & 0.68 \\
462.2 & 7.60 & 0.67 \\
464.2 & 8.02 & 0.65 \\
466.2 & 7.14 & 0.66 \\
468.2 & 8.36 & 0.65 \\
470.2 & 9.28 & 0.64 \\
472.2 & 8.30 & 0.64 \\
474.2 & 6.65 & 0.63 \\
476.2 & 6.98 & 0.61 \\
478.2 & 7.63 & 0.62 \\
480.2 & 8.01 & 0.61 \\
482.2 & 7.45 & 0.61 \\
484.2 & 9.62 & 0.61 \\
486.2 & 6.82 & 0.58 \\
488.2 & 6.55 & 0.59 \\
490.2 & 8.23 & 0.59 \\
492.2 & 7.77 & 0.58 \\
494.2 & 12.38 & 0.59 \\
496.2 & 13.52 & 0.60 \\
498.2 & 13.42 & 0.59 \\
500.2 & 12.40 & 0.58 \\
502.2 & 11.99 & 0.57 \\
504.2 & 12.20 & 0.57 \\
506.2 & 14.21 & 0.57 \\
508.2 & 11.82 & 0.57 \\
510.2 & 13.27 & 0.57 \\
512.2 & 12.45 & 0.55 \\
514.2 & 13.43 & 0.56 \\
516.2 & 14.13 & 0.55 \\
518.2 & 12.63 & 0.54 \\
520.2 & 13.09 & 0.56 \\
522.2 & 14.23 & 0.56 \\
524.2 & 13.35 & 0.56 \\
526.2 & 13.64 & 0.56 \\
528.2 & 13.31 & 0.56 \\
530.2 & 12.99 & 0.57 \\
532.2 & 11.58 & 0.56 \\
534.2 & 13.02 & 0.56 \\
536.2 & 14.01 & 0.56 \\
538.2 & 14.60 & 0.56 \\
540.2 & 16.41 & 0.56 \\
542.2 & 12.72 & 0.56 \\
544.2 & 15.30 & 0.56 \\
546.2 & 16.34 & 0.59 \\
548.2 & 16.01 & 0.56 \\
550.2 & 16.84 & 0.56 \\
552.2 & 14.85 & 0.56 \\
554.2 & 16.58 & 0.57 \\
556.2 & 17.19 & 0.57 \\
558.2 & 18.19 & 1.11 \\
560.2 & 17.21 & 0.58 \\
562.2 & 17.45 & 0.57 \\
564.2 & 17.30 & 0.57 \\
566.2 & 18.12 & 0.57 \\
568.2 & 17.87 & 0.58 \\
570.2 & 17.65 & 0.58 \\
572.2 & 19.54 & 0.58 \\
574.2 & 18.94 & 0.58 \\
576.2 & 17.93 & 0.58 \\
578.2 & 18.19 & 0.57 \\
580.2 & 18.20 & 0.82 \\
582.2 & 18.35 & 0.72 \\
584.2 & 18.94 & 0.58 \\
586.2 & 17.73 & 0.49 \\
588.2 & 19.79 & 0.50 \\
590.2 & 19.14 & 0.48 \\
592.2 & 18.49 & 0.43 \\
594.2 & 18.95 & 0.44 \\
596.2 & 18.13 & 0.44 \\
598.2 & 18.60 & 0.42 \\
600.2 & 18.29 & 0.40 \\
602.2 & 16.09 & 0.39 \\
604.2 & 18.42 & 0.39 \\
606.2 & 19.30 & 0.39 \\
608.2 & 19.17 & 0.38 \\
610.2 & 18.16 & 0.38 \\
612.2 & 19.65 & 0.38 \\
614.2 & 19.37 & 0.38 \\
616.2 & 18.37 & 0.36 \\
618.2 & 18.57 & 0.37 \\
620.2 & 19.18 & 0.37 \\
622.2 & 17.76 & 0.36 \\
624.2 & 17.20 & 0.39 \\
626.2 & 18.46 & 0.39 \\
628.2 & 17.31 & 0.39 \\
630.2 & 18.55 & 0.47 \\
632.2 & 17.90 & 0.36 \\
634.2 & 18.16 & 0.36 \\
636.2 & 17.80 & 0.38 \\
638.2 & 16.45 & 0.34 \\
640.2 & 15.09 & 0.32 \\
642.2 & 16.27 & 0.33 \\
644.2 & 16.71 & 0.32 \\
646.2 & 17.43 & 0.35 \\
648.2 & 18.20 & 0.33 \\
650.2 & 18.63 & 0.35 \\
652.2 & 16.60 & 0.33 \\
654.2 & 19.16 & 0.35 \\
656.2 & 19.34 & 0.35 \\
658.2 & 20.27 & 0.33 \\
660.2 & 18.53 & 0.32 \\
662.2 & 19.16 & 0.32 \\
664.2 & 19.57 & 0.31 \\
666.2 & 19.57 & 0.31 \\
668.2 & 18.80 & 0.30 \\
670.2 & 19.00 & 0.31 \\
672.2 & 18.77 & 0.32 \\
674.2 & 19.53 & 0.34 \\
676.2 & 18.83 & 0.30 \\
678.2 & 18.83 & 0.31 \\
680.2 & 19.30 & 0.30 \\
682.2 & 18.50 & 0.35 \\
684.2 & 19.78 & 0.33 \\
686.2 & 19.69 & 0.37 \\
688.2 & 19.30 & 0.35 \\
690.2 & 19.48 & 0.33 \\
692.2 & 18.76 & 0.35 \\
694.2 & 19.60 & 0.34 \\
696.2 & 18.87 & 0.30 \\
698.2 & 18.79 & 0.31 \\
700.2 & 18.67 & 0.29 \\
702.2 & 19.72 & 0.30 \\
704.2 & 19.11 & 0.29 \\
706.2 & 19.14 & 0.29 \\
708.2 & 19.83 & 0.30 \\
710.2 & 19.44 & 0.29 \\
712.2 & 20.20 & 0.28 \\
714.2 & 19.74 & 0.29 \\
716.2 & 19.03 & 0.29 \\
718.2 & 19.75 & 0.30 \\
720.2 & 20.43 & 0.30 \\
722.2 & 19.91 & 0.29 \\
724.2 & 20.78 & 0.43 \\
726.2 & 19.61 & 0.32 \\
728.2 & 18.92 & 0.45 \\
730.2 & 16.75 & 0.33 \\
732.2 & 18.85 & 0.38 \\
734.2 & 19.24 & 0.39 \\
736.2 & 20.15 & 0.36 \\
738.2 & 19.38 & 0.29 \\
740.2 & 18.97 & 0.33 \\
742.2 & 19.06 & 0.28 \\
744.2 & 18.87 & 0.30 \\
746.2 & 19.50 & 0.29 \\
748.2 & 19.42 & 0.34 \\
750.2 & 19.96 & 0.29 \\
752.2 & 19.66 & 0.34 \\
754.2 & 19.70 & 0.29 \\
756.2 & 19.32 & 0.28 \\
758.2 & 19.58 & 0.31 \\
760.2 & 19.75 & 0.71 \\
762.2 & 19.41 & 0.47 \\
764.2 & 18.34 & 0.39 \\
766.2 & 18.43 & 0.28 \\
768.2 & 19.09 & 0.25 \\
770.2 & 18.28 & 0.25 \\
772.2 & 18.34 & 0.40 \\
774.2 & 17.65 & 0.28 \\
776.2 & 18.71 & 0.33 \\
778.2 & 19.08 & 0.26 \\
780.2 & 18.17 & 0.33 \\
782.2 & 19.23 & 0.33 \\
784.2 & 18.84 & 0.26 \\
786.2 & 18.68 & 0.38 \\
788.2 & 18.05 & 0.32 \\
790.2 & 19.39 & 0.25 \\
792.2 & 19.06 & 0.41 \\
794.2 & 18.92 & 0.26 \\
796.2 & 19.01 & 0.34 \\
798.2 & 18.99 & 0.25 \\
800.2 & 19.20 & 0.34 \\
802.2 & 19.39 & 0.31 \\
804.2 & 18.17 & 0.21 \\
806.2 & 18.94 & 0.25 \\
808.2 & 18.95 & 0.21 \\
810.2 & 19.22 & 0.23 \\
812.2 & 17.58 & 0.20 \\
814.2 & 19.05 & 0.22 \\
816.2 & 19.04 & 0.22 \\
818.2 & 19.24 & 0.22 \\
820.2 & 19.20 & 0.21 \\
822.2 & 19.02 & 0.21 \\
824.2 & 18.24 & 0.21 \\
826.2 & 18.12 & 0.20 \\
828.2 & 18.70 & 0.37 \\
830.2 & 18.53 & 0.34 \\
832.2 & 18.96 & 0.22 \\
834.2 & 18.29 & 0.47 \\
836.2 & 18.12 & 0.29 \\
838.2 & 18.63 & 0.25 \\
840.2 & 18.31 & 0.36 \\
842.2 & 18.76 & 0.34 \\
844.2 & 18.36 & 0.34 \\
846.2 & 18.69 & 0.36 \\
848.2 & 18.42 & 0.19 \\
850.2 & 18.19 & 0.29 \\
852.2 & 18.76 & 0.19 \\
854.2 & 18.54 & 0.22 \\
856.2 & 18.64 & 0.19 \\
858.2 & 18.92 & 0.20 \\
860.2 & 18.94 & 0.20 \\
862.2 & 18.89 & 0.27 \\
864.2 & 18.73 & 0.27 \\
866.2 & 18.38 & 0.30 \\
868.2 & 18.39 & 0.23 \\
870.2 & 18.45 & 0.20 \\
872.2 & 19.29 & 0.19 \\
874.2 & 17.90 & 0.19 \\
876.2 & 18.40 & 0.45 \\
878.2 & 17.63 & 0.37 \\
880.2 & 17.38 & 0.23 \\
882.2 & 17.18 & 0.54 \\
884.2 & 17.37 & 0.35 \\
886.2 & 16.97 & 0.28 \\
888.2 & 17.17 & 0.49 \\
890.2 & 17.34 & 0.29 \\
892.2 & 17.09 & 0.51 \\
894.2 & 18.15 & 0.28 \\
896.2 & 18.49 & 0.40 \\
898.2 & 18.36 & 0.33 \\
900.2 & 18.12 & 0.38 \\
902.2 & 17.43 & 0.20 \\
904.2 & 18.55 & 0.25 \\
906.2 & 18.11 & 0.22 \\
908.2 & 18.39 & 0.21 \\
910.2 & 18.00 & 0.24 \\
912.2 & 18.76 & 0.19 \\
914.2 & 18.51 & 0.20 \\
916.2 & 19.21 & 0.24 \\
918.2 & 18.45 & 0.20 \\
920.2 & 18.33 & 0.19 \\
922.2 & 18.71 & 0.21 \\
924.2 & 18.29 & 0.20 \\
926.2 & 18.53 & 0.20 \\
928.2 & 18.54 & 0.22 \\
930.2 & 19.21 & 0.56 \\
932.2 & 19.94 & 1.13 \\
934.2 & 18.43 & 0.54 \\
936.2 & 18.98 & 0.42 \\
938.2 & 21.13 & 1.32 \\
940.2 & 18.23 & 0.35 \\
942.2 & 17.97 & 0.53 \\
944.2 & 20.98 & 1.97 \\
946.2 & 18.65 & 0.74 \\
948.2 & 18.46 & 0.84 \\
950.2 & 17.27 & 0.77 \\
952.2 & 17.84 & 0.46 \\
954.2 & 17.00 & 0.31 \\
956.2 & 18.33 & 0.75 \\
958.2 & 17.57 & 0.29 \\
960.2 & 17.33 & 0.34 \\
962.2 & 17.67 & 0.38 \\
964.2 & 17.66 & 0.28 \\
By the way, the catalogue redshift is 0.238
